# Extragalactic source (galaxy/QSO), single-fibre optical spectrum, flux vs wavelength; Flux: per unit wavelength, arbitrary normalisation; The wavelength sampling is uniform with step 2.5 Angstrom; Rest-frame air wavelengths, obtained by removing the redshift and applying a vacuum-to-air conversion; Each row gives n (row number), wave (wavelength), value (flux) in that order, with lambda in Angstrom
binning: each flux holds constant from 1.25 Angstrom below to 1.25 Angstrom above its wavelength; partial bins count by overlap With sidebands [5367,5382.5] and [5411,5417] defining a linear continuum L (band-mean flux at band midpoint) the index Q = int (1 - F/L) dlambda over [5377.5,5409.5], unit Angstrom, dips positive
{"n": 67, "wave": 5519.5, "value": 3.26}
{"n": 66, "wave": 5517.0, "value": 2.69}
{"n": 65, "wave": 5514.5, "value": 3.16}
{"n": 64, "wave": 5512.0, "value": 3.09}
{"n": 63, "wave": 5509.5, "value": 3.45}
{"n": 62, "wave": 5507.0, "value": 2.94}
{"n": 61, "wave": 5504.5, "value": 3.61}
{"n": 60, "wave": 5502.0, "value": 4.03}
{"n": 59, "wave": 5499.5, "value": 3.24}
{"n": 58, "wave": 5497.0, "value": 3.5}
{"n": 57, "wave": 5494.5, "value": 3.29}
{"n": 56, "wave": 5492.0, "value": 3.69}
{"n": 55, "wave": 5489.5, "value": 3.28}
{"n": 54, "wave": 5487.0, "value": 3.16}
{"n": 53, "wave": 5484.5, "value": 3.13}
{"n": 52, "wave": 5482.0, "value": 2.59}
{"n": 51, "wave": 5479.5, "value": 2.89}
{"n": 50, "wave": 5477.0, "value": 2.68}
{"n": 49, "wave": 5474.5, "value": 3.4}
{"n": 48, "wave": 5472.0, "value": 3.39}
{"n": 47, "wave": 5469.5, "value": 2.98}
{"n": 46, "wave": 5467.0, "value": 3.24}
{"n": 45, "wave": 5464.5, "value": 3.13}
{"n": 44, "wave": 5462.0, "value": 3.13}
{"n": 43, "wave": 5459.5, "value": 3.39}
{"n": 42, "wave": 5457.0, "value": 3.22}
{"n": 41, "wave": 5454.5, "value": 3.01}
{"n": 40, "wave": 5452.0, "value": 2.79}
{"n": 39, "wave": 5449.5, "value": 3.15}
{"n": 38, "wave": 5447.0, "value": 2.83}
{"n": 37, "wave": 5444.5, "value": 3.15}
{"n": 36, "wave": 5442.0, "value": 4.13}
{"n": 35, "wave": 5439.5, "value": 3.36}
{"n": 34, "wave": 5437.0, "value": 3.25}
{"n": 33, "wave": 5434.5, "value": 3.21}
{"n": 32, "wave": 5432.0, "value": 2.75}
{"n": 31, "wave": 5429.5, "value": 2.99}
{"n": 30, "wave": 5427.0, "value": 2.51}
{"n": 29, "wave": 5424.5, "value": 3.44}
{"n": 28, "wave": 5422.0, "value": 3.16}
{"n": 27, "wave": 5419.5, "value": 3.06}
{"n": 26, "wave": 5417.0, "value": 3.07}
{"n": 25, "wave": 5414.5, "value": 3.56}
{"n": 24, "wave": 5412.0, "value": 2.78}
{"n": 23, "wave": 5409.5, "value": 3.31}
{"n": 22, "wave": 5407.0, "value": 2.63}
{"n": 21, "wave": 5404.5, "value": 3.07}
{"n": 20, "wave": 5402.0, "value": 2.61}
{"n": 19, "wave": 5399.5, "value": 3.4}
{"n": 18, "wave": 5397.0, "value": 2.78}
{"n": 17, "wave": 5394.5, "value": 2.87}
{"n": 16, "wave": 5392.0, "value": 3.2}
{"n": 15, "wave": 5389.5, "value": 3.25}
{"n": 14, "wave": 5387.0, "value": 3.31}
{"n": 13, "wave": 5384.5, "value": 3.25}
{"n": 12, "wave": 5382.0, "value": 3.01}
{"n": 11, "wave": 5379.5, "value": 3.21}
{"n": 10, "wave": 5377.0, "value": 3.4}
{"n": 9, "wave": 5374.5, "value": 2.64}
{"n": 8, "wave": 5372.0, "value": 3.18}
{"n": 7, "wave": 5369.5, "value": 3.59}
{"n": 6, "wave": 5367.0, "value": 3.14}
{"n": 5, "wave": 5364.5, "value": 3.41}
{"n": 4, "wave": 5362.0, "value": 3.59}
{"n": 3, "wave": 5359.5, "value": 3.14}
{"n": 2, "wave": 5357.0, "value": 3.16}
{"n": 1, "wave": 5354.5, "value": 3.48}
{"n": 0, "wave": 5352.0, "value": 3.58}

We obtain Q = 1.0 Angstrom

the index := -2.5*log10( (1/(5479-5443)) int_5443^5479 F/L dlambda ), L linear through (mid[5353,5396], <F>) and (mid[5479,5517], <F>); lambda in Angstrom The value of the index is 0.05 mag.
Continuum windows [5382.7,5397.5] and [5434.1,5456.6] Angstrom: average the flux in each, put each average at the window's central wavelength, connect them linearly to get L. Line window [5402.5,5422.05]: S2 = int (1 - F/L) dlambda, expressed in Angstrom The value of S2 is 0.6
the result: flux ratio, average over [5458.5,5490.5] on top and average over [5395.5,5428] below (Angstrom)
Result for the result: 1.0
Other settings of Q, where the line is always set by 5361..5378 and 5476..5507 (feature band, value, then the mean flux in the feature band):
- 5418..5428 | 0.63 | 3.06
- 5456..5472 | 0.28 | 3.2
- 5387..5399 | 0.70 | 3.08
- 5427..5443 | 0.25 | 3.21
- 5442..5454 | 0.57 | 3.1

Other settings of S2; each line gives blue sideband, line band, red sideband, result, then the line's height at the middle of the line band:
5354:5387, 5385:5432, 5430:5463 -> 2.35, 3.21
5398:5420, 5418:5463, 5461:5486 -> -1.28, 3.05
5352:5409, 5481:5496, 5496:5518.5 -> 0.34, 3.28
